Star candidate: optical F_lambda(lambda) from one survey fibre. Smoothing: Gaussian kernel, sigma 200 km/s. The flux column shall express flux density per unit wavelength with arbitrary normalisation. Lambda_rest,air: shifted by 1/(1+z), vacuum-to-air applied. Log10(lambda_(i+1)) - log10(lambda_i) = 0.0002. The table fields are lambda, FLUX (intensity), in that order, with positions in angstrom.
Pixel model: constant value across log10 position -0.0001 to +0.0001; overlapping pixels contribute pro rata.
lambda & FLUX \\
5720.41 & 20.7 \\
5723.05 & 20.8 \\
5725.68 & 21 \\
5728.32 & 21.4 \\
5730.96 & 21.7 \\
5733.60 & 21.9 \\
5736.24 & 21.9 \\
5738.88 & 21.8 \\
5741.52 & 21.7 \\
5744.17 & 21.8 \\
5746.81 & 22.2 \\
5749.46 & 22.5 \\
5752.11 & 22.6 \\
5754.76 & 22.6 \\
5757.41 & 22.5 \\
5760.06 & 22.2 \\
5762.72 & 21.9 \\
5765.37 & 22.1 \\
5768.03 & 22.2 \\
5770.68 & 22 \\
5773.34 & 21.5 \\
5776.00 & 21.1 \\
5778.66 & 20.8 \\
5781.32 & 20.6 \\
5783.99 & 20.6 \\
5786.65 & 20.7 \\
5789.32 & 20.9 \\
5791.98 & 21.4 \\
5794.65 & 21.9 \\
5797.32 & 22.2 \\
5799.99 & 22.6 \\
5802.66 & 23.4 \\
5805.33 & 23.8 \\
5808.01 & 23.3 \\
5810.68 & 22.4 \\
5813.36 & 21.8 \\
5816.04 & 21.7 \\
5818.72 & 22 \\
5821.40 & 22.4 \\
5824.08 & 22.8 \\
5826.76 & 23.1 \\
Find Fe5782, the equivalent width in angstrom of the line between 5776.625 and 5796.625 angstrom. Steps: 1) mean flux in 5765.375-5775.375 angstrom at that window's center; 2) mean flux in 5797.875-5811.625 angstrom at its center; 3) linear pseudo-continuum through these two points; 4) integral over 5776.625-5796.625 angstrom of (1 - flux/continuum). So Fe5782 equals 1.26 angstrom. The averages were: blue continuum 21.9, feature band 21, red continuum 23.1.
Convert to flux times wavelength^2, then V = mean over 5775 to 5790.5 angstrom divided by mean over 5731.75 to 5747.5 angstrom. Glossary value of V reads 0.96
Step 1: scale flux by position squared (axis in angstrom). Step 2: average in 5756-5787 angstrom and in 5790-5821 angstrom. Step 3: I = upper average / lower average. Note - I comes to 1.05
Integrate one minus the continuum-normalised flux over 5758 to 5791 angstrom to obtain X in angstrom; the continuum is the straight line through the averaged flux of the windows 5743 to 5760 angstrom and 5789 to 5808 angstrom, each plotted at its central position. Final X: 1.5 angstrom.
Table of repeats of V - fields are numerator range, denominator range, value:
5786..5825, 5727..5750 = 1.04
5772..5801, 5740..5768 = 0.97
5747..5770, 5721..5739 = 1.05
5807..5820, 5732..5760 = 1.03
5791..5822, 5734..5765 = 1.03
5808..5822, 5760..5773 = 1.02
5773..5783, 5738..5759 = 0.95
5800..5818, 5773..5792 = 1.10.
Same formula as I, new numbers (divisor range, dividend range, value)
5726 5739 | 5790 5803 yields 1.05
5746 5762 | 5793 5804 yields 1.02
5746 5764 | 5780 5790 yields 0.93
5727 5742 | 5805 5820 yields 1.06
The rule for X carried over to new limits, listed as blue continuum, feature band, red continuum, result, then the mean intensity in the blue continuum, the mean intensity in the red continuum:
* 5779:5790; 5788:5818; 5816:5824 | -1.2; 20.7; 22.2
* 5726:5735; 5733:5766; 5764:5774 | -0.5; 21.6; 22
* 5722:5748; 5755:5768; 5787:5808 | -0.2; 21.6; 22.3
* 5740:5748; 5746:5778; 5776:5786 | -1.1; 21.9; 20.7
